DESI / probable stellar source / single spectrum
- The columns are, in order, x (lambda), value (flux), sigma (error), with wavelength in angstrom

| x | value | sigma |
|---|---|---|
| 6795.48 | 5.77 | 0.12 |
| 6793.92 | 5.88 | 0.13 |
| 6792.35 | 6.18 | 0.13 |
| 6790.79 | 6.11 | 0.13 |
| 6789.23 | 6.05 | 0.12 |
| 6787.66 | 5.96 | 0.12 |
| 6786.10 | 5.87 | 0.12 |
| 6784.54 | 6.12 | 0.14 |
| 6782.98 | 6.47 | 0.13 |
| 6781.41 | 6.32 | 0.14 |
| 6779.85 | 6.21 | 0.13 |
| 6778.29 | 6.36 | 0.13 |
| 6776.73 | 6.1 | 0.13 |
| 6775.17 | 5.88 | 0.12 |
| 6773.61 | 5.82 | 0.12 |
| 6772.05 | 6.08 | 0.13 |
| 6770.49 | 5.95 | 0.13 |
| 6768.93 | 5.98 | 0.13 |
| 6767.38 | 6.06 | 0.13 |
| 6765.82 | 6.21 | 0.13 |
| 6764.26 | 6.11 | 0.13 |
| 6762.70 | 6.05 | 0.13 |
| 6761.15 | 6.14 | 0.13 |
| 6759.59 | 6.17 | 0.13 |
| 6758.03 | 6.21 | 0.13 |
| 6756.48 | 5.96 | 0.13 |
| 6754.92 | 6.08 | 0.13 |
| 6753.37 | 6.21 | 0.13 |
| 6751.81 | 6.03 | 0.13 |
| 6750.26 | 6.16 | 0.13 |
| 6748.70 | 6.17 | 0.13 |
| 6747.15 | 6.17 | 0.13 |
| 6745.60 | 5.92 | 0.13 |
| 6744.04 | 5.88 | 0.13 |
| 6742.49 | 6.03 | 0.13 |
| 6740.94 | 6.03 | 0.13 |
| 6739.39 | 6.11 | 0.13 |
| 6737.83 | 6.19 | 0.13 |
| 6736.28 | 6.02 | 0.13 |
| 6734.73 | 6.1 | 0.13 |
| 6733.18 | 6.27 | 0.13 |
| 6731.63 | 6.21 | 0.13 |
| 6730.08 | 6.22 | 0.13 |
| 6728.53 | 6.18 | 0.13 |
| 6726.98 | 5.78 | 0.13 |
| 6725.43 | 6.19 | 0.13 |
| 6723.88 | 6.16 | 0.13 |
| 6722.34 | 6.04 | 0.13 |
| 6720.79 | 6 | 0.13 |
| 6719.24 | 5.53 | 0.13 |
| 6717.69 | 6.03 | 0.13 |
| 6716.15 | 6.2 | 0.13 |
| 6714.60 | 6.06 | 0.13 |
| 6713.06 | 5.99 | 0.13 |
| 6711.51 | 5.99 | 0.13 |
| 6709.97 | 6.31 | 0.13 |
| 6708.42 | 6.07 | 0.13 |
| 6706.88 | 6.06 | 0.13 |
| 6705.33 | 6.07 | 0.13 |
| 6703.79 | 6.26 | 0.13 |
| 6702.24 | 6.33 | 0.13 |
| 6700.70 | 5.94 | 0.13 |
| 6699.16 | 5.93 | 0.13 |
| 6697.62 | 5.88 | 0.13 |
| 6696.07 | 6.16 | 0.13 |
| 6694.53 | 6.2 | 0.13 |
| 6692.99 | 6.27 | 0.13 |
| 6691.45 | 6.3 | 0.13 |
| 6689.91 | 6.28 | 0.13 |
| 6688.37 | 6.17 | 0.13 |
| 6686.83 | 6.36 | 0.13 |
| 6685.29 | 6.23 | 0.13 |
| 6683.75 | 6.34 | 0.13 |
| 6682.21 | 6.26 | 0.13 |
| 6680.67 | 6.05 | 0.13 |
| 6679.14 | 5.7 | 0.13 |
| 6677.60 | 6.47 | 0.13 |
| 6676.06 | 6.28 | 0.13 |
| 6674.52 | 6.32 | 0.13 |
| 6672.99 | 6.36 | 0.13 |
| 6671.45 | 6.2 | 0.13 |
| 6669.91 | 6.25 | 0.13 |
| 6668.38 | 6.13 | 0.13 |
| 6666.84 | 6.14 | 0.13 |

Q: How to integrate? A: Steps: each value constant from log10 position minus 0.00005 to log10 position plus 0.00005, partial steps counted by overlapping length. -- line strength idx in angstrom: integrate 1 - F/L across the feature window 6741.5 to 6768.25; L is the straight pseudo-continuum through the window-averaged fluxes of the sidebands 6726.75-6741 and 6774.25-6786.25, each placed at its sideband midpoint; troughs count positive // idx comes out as 0.3 angstrom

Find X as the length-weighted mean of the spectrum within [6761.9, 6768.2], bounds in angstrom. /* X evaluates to 6.11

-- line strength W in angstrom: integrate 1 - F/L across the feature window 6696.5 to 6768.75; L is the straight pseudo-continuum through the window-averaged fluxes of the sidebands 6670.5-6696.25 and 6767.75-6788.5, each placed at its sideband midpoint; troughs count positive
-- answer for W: 0.90 angstrom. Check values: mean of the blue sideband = 6.23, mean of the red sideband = 6.09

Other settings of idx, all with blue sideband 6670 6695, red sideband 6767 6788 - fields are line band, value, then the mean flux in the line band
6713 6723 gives 0.3 angstrom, 5.98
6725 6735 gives 0.0 angstrom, 6.13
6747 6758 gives 0.0 angstrom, 6.12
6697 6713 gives 0.3 angstrom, 6.08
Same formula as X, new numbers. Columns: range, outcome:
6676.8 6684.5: 6.16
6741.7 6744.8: 5.97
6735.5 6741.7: 6.08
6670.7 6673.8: 6.29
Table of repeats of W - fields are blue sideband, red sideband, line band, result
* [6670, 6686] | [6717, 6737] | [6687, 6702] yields 0.06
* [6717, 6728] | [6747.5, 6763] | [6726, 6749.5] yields -0.19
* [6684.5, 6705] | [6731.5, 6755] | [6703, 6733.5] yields 0.29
